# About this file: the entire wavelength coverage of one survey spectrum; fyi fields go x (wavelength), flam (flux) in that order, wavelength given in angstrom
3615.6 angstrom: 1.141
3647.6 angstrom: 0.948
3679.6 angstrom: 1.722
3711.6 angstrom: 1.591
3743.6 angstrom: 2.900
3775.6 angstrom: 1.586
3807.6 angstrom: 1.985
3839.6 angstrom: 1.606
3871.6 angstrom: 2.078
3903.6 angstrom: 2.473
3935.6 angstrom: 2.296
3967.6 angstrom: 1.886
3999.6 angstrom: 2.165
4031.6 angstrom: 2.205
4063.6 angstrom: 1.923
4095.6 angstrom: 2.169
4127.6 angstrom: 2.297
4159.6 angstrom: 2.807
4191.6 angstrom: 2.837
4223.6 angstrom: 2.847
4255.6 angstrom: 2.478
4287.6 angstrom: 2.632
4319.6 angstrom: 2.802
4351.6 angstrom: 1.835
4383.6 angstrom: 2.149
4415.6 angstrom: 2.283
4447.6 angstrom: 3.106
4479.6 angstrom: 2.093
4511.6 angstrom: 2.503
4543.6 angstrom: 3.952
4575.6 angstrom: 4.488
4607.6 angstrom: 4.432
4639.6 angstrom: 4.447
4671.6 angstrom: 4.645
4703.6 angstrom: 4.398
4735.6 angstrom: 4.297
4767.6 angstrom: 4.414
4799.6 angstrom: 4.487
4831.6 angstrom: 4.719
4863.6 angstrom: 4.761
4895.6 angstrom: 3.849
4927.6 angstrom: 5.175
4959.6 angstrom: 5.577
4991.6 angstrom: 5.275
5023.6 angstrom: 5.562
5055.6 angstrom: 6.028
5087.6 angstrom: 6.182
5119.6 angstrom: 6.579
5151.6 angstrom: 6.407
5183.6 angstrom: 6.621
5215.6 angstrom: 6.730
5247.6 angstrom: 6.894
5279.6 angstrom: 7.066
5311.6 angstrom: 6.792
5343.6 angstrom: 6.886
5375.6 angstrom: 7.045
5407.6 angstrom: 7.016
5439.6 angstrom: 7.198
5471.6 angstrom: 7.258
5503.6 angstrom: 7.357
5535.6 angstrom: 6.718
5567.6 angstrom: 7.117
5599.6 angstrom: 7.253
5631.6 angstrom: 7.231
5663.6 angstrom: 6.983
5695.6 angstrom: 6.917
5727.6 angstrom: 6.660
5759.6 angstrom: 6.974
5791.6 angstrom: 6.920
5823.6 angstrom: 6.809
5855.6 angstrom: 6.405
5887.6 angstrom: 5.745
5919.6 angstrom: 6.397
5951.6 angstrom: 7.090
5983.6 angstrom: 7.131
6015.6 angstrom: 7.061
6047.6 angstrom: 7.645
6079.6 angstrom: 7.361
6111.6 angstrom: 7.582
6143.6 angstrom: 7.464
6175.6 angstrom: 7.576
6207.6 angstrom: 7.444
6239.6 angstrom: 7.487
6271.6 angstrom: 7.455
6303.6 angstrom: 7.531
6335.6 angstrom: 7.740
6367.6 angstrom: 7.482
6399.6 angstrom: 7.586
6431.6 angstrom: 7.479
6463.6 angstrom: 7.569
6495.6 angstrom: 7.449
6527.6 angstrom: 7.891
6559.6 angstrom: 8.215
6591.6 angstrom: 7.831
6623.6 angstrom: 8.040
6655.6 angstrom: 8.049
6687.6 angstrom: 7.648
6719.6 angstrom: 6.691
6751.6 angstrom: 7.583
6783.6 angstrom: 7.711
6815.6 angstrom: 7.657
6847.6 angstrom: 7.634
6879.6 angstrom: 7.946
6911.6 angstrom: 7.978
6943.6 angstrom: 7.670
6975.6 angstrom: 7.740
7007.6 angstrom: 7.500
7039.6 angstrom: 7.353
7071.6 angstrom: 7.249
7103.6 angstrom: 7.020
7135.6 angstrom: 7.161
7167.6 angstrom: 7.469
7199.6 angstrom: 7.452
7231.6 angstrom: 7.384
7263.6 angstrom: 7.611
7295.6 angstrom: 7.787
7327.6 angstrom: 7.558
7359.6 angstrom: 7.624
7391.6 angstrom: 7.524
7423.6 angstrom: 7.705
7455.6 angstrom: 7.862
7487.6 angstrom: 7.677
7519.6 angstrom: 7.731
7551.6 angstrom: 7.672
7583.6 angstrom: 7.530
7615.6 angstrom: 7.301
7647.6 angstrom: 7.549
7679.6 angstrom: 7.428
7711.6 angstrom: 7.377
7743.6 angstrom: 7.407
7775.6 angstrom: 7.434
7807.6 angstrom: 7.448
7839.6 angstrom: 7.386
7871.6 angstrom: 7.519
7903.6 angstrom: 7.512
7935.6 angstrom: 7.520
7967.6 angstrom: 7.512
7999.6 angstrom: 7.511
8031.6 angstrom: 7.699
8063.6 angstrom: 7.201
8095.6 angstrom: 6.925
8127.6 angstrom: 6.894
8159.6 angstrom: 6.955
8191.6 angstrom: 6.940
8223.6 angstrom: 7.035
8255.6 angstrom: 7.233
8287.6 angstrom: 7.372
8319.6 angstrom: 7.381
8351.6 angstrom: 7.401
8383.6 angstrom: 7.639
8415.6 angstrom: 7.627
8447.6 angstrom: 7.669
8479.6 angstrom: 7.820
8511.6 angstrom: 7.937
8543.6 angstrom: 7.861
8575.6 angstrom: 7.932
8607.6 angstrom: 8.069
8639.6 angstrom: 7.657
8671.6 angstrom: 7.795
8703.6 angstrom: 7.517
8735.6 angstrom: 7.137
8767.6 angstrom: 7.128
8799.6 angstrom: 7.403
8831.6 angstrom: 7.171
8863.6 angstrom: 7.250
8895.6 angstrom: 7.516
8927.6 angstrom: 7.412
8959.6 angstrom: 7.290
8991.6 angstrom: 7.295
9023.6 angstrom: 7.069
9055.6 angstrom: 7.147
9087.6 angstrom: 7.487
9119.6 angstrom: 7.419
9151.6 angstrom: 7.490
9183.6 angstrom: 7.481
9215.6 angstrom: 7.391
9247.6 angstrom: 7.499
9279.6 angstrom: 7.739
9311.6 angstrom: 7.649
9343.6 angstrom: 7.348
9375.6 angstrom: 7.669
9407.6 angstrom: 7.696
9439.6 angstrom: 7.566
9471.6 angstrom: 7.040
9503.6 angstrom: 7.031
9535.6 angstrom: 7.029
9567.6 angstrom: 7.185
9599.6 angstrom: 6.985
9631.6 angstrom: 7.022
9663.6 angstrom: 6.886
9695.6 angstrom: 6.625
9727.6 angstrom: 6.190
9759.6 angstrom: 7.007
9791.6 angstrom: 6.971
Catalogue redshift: 0.14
